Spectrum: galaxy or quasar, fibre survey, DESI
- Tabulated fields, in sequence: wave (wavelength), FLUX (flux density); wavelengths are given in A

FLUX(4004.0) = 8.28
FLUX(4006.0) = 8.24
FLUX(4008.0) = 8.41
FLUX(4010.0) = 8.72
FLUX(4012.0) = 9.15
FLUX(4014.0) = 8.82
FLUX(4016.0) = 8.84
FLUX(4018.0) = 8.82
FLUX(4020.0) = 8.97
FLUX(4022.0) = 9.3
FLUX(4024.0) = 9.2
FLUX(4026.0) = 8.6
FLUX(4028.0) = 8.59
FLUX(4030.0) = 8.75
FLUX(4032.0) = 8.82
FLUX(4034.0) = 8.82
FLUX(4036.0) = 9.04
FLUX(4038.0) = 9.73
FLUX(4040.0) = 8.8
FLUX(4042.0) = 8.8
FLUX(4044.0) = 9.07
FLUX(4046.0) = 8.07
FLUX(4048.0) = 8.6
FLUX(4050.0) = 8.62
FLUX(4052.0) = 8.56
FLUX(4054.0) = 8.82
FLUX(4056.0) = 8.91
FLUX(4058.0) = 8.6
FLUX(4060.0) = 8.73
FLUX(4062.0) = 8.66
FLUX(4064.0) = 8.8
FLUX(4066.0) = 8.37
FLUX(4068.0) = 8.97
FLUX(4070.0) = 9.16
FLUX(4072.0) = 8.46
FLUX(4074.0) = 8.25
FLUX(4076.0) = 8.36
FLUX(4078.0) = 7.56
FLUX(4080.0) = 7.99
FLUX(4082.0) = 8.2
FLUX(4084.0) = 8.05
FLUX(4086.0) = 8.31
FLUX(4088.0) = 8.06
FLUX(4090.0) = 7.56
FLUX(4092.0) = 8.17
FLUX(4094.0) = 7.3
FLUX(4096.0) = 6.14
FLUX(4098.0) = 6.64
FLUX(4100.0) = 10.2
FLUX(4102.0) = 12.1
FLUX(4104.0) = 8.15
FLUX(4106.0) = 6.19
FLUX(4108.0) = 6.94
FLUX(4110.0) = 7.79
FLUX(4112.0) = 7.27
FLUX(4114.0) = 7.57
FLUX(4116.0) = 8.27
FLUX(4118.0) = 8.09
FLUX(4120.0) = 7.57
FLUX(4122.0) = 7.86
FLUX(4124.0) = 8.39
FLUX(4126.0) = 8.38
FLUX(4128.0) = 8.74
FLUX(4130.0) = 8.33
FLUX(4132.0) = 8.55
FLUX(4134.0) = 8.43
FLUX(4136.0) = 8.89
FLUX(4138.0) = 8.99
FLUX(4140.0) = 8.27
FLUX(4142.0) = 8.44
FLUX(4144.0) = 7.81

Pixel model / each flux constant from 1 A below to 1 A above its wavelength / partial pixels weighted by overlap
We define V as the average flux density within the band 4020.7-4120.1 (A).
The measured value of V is 8.4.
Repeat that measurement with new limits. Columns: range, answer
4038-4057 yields 8.75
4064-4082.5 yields 8.4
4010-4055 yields 8.85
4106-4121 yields 7.55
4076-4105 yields 8.18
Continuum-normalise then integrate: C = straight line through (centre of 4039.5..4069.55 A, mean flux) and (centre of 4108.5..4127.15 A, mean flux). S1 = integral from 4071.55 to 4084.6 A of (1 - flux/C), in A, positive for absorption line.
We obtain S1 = 0.44 A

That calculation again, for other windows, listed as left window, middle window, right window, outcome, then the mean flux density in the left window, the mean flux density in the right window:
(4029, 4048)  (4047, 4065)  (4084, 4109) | -0.2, 8.86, 7.98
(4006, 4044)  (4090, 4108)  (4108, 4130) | 0.3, 8.89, 7.96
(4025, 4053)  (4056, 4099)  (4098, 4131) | 1.8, 8.78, 8.19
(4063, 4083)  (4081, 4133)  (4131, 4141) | 3.0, 8.41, 8.63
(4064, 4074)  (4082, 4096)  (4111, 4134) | 1.1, 8.7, 8.11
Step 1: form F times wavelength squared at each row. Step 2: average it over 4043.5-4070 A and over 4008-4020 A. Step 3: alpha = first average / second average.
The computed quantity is 1.0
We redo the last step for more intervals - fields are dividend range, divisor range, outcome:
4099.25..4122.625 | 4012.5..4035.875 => 0.96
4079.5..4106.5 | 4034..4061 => 0.94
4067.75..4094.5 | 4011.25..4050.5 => 0.94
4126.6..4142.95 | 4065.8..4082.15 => 1.05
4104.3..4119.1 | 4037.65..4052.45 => 0.88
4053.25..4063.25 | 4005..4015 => 1.03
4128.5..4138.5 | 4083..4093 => 1.10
